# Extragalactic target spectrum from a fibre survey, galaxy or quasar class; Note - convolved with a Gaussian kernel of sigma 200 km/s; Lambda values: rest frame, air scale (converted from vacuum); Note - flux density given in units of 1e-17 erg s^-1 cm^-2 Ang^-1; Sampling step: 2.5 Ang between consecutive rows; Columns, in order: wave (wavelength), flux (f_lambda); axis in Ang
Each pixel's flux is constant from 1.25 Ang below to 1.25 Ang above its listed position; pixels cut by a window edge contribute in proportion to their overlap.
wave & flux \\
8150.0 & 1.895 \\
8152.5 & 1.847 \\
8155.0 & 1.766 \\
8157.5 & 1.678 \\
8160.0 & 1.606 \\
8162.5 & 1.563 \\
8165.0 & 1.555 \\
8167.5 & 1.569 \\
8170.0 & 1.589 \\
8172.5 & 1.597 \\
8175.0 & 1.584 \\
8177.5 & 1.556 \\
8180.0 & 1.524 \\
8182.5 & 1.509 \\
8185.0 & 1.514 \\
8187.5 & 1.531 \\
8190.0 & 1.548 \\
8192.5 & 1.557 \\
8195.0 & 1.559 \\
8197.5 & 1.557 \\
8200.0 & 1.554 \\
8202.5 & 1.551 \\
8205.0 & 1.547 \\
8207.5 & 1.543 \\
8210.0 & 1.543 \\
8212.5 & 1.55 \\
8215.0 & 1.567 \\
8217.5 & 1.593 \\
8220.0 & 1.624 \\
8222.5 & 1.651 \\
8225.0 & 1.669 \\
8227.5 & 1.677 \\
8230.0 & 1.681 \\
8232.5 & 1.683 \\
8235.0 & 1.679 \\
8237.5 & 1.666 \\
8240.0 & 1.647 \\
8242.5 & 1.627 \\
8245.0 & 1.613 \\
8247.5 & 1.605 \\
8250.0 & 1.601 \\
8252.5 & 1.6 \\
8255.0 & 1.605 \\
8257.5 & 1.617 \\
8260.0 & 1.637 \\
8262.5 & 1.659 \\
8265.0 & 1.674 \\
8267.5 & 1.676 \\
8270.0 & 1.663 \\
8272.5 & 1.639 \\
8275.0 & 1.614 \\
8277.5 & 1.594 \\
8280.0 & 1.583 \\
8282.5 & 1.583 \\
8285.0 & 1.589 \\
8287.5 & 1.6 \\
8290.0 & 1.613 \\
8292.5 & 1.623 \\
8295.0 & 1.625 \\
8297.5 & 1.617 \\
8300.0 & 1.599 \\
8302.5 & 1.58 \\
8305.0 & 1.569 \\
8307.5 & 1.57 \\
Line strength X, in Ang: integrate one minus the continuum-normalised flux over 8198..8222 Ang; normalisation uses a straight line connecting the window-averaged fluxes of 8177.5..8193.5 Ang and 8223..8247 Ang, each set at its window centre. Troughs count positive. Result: 0.4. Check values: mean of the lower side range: 1.53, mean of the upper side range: 1.66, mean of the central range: 1.57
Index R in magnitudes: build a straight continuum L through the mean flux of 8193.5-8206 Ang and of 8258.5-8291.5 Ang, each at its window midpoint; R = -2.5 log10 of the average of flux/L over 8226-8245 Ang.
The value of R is -0.05 mag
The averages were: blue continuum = 1.55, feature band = 1.66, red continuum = 1.62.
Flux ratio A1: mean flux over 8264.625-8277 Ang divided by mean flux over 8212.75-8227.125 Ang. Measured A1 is 1.02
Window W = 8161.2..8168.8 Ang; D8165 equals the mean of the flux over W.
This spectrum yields 1.56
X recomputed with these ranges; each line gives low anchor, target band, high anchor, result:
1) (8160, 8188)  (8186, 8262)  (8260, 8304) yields -0.8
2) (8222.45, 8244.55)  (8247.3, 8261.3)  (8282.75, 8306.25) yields 0.3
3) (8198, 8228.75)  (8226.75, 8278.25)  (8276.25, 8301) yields -1.5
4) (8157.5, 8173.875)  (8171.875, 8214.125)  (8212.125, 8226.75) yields 1.4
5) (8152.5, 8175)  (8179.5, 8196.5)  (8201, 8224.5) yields 0.7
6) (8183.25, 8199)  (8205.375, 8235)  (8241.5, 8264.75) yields -0.7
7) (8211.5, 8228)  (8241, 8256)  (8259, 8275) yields 0.3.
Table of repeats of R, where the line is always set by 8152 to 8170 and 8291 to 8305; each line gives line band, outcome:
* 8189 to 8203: 0.053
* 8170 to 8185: 0.057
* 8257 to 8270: -0.027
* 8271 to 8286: 0.006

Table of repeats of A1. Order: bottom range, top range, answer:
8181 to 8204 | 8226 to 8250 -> 1.07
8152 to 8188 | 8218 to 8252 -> 1.03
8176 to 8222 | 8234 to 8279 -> 1.05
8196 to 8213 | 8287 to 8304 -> 1.04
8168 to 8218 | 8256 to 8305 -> 1.04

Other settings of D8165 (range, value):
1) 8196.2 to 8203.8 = 1.55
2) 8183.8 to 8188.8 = 1.52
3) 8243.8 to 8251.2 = 1.61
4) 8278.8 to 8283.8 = 1.58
